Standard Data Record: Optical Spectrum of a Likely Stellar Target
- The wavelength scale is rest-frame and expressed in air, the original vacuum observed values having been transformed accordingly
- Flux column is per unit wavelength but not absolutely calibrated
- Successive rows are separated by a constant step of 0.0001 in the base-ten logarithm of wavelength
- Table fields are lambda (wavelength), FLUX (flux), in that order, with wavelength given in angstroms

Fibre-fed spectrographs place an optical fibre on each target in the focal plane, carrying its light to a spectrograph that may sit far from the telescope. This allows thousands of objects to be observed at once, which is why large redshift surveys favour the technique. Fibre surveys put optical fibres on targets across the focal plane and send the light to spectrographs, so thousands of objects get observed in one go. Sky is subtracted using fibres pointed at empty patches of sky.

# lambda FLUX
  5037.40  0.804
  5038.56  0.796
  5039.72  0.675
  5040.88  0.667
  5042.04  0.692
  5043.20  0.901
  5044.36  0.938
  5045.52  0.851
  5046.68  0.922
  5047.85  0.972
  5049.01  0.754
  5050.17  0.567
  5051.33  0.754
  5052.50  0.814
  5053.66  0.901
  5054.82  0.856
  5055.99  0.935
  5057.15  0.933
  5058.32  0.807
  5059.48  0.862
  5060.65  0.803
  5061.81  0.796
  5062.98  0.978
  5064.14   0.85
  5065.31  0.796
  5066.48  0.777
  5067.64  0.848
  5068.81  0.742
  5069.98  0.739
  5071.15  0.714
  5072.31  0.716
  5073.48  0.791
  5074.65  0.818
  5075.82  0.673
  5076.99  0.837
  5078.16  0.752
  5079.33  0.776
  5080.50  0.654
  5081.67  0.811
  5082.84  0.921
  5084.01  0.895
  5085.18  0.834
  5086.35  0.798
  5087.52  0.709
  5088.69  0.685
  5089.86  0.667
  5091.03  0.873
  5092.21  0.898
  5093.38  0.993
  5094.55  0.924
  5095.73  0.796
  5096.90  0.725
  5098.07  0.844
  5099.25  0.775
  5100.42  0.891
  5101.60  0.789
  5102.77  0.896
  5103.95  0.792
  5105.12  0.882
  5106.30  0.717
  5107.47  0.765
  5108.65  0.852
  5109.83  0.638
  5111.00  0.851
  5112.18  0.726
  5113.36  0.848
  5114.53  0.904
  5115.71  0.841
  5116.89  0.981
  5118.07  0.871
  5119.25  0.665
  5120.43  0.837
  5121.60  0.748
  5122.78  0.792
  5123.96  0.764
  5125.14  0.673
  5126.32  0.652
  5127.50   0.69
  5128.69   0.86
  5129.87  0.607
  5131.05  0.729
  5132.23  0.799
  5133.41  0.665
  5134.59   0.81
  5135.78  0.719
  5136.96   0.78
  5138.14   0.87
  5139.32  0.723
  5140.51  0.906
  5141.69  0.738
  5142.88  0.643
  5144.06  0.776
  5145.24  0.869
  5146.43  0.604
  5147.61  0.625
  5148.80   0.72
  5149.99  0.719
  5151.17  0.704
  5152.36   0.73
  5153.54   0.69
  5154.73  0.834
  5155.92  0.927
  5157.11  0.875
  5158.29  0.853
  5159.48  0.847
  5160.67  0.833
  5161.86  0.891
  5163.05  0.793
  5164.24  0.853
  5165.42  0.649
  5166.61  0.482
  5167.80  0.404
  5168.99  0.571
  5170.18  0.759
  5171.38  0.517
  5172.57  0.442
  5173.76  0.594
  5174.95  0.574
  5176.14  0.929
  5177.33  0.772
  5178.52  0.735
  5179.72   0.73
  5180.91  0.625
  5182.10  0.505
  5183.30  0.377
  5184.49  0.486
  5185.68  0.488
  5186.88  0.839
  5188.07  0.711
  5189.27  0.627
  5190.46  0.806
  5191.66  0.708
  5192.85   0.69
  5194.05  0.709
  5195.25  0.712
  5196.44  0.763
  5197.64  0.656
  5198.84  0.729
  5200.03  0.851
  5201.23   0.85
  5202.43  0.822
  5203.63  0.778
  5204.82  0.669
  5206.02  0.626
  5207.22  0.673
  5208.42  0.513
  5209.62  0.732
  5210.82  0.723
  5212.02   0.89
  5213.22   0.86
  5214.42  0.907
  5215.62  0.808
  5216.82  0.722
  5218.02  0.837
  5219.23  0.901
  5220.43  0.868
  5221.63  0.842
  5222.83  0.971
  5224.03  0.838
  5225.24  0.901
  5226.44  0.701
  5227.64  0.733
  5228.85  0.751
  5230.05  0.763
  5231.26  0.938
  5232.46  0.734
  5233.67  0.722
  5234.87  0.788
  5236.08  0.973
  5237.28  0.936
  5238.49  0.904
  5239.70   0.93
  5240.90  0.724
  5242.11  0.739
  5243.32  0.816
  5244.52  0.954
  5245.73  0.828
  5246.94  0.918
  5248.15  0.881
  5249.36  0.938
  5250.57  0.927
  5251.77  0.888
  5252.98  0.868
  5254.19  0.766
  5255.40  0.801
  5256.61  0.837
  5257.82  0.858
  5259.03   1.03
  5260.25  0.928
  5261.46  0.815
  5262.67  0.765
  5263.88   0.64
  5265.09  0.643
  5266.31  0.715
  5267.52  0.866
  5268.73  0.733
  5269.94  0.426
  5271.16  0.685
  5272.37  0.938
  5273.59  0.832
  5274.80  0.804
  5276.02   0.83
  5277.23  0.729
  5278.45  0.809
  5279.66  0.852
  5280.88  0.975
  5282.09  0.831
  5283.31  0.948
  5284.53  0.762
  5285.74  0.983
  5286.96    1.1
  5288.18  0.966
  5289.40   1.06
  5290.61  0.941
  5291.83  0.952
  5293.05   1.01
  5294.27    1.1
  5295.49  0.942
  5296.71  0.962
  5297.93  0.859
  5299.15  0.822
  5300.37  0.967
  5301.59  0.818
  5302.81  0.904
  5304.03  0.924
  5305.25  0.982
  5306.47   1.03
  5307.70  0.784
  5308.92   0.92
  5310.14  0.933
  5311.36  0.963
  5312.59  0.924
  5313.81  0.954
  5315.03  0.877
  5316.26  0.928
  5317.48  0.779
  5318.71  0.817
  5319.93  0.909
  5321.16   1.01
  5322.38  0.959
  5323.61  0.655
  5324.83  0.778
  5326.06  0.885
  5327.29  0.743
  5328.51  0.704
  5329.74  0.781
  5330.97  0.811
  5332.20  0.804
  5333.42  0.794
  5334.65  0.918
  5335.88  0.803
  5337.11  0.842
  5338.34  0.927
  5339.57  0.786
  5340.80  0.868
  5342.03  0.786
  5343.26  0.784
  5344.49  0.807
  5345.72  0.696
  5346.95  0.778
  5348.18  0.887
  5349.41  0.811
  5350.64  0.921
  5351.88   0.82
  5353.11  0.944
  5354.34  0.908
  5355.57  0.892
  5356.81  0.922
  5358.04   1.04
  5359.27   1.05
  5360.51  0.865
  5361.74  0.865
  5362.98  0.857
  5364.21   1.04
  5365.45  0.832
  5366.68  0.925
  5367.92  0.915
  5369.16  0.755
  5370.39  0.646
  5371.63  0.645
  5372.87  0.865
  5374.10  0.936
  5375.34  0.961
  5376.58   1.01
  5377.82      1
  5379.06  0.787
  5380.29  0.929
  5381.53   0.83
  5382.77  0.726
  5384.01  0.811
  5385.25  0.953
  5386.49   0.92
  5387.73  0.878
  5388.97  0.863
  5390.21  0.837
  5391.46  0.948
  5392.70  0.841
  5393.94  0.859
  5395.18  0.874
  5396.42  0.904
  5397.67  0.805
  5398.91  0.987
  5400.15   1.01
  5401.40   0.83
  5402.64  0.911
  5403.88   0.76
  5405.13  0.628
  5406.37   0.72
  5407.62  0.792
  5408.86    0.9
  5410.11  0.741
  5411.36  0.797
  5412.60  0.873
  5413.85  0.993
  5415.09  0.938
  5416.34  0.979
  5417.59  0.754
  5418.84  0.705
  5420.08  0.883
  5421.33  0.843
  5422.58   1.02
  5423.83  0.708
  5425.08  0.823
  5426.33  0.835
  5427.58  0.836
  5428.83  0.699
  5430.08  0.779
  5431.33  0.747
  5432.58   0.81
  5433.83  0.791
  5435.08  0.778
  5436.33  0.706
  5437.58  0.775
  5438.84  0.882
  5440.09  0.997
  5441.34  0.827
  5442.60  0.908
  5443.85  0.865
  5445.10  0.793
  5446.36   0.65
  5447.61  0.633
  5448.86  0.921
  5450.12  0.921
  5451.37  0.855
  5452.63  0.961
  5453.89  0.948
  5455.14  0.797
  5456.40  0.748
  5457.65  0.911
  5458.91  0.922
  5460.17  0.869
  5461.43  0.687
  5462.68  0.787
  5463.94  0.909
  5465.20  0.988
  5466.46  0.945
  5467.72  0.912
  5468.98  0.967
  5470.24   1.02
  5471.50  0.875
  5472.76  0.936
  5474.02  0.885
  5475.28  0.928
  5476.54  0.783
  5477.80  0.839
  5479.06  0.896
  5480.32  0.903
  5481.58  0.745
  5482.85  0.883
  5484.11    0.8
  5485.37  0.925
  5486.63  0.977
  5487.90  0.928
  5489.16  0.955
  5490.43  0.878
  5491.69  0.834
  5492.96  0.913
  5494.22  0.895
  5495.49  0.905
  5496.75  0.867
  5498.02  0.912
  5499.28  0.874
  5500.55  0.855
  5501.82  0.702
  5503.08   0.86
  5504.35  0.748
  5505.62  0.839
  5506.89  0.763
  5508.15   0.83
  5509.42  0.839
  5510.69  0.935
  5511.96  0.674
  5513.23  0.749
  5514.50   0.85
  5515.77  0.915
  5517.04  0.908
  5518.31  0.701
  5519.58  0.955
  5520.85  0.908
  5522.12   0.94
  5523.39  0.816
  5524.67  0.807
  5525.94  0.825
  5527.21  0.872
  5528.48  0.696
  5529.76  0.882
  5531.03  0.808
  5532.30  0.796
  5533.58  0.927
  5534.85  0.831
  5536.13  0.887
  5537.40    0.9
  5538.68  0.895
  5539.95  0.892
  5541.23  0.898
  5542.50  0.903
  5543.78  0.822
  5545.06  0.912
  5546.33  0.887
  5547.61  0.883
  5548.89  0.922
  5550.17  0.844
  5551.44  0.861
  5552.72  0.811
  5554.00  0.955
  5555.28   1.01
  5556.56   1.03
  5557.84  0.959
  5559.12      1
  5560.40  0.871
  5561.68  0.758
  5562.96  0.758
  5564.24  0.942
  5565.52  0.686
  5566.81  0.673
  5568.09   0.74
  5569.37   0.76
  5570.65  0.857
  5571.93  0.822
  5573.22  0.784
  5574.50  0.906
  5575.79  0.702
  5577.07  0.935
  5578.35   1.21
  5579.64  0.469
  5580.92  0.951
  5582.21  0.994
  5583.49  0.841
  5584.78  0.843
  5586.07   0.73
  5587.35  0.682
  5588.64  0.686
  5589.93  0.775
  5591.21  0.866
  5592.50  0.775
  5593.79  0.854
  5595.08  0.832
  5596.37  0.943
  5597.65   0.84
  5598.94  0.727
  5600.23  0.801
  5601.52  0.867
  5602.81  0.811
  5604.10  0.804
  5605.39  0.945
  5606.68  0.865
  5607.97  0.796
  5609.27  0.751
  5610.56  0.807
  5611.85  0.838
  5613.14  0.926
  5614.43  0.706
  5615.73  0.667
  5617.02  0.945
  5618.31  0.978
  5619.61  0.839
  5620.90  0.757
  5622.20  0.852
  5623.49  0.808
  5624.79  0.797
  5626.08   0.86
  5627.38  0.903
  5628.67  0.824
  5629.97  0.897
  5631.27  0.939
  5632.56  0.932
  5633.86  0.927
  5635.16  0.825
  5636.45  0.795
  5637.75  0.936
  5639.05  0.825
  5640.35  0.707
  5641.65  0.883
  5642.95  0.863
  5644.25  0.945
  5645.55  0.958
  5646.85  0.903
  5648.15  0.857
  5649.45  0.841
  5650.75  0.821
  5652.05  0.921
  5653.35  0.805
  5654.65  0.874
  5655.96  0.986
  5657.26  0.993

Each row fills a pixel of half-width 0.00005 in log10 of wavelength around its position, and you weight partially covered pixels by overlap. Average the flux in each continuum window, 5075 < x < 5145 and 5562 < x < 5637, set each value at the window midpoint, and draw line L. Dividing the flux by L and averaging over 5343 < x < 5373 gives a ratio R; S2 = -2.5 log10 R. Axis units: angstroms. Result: -0.07 mag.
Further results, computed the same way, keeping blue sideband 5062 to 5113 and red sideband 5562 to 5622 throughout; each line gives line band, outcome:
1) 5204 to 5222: 0.05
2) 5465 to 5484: -0.10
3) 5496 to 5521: -0.02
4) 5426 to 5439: 0.04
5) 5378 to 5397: -0.07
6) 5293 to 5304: -0.15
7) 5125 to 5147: 0.08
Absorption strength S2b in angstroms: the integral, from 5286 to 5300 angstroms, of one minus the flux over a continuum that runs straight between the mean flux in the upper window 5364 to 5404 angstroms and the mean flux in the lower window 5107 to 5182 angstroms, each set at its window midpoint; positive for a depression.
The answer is -2.57 angstroms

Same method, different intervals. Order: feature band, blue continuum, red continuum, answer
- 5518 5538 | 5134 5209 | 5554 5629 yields -0.82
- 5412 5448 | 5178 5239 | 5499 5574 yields -0.26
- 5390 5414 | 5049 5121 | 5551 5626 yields -0.66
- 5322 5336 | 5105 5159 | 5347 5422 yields 0.76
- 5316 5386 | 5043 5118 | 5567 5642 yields -2.45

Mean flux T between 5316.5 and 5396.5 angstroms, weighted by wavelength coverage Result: 0.857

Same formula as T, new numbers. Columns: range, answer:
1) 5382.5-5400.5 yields 0.882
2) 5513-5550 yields 0.863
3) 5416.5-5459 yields 0.825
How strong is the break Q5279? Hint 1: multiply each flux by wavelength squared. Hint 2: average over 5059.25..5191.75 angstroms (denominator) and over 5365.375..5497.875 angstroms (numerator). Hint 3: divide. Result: 1.27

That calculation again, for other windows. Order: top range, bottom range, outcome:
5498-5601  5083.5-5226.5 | 1.29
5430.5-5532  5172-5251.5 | 1.23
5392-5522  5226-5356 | 1.06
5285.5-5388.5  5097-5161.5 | 1.22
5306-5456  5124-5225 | 1.26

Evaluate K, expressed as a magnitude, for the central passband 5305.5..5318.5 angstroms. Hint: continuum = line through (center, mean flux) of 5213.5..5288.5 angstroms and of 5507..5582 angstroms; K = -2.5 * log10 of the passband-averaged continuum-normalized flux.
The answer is -0.09 mag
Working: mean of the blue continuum 0.835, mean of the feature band 0.908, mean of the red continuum 0.855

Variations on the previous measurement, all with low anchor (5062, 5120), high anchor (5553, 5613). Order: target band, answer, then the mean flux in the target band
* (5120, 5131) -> 0.105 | 0.734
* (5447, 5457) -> -0.026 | 0.848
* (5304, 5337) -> -0.056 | 0.864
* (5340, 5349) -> 0.028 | 0.801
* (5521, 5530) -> -0.003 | 0.835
